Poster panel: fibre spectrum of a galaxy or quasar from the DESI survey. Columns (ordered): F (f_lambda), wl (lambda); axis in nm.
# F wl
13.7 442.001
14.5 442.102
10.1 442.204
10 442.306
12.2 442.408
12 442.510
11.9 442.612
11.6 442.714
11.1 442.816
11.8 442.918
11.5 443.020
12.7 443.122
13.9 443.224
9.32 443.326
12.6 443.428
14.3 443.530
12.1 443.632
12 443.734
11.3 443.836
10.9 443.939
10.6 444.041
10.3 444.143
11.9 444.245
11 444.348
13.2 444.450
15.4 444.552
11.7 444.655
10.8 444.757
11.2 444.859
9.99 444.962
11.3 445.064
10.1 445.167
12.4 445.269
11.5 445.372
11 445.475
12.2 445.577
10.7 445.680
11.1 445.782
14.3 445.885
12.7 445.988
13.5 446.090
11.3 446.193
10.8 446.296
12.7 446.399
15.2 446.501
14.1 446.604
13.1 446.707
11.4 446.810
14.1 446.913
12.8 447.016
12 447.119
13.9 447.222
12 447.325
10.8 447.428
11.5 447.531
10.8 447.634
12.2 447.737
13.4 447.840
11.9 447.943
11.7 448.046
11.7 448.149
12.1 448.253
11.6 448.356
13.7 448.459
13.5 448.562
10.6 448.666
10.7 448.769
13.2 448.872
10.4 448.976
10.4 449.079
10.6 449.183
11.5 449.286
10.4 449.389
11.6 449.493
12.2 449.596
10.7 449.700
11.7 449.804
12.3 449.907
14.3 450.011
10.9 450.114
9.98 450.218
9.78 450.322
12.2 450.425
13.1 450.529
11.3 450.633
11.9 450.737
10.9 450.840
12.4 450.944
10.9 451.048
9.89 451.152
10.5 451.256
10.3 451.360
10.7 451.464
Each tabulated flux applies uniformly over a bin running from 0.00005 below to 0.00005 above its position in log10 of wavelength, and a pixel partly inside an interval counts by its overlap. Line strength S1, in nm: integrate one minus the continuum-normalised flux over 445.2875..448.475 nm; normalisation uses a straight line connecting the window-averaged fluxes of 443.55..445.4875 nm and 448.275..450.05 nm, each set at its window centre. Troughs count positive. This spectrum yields -0.18 nm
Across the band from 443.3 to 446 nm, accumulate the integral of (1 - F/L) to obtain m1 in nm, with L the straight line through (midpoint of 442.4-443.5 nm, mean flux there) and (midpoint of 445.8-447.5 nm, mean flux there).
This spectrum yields 0.127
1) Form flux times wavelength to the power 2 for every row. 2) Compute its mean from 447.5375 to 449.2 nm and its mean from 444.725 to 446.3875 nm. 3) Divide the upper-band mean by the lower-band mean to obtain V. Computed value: 1.0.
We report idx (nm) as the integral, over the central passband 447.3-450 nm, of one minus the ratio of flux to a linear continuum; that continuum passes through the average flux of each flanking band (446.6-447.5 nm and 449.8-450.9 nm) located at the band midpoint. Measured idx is 0.10 nm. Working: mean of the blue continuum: 12.6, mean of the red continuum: 11.7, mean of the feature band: 11.7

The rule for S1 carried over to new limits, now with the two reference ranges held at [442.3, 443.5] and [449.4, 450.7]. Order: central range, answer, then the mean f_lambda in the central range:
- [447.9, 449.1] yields -0.02 nm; 11.8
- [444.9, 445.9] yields 0.03 nm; 11.3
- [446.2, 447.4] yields -0.11 nm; 12.8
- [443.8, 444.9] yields 0.01 nm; 11.7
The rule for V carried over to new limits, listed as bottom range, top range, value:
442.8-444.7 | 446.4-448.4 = 1.05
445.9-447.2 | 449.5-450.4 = 0.91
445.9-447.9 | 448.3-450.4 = 0.93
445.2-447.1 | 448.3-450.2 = 0.95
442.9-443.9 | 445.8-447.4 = 1.07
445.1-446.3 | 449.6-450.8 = 1.01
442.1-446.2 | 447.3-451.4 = 1.00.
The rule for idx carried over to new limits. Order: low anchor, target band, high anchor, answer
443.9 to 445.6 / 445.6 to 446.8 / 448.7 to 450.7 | -0.120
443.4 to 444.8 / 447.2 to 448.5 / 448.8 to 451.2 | -0.047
